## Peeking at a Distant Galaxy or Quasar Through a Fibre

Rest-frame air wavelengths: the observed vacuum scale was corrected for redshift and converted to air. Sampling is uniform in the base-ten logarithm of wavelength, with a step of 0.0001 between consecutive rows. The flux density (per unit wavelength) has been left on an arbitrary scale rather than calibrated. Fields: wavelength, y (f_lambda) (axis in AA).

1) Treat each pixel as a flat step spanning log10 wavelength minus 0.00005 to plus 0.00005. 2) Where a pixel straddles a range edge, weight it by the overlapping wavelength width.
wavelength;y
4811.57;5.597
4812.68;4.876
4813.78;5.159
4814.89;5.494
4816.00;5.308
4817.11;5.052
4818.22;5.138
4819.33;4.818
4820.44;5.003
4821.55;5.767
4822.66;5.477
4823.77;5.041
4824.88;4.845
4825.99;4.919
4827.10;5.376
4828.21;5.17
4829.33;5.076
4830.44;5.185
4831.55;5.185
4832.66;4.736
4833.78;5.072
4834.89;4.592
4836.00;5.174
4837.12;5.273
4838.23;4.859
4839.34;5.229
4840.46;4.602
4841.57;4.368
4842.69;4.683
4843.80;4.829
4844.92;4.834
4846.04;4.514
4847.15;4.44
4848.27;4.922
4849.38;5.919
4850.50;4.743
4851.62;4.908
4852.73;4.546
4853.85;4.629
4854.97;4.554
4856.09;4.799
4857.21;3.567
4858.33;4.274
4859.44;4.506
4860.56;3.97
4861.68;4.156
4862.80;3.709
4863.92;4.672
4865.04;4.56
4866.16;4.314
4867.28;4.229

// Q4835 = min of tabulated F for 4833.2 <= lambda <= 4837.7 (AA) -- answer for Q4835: 4.592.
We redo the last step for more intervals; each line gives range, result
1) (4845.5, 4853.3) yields 4.44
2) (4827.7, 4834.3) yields 4.736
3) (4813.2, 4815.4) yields 5.159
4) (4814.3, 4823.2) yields 4.818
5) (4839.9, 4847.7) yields 4.368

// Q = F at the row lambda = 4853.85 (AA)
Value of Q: 4.629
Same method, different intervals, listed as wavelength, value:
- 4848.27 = 4.922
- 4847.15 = 4.44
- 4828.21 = 5.17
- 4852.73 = 4.546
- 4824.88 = 4.845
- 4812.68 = 4.876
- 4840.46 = 4.602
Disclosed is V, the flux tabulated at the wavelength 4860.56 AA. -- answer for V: 3.97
